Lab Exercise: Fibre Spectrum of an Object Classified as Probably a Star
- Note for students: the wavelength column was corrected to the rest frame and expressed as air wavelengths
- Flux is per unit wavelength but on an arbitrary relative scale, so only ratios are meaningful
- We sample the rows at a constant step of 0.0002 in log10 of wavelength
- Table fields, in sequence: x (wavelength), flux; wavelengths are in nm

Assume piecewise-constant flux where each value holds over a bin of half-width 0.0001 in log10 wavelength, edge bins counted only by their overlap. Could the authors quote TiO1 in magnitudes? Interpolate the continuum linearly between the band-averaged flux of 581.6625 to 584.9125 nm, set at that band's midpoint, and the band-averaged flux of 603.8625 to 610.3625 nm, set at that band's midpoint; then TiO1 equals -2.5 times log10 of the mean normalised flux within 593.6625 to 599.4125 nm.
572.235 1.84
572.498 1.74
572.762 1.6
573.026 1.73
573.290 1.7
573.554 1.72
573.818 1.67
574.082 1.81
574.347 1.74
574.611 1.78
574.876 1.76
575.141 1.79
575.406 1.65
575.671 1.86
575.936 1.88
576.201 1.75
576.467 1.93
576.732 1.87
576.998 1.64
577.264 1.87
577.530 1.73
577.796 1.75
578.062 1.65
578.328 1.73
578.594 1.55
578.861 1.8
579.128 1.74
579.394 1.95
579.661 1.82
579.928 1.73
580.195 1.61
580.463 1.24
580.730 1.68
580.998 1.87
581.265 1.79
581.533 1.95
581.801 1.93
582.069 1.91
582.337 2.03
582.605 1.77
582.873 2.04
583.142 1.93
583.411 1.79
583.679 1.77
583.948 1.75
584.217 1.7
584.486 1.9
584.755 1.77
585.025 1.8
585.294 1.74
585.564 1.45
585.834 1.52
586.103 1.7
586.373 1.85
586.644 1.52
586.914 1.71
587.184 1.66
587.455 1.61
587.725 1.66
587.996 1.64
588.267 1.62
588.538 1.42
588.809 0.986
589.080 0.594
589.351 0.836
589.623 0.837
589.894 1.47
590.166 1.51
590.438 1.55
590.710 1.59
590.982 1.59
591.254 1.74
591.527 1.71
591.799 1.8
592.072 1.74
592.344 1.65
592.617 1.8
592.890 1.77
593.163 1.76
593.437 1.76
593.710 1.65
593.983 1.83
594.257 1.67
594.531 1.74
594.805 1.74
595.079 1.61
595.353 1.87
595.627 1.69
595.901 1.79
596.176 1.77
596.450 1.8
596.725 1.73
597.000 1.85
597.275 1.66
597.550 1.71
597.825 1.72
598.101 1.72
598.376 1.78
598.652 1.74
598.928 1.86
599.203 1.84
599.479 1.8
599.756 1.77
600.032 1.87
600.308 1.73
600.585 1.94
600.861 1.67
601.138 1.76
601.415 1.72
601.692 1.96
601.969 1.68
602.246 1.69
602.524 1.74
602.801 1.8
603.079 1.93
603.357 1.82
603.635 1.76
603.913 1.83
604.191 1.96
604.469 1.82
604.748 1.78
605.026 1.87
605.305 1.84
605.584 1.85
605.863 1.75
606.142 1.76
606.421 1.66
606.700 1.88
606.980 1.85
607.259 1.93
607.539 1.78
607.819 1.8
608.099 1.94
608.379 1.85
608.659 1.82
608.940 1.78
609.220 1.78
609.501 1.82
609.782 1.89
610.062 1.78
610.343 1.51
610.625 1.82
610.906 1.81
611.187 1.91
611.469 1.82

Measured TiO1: 0.05 mag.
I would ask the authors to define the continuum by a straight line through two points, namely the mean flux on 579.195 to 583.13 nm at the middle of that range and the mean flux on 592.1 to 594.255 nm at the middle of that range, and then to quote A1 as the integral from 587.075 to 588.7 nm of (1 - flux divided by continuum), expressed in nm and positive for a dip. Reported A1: 0.166 nm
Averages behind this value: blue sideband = 1.81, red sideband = 1.74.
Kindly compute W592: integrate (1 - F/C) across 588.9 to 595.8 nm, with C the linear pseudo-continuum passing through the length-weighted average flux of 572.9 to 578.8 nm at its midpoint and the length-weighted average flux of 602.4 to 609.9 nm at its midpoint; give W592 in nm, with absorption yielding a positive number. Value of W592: 0.827 nm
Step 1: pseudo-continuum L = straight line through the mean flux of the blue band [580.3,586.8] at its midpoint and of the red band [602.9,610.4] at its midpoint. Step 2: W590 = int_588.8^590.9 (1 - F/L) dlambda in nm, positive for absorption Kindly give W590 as 0.69 nm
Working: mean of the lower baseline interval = 1.77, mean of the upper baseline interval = 1.82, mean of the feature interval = 1.19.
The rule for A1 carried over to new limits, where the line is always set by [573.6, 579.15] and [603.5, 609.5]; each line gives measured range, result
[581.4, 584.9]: -0.18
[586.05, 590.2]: 0.88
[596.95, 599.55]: 0.06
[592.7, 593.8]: 0.03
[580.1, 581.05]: 0.10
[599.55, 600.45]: 0.01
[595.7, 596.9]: 0.02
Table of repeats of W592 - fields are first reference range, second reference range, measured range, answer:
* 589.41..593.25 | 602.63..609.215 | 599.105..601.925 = -0.10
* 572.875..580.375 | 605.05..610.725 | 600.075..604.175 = 0.00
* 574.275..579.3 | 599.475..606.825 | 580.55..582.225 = -0.07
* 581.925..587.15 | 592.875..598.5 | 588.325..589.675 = 0.60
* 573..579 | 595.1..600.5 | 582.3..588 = 0.08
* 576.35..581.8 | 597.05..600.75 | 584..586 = 0.07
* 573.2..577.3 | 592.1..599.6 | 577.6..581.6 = 0.11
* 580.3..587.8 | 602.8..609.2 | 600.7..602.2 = 0.05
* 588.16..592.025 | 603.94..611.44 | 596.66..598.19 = -0.17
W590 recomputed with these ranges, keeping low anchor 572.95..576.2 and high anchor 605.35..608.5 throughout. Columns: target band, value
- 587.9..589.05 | 0.29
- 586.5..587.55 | 0.09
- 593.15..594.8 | 0.06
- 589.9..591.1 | 0.16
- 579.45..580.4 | 0.04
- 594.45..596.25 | 0.06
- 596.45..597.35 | 0.02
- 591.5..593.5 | 0.05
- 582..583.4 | -0.12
